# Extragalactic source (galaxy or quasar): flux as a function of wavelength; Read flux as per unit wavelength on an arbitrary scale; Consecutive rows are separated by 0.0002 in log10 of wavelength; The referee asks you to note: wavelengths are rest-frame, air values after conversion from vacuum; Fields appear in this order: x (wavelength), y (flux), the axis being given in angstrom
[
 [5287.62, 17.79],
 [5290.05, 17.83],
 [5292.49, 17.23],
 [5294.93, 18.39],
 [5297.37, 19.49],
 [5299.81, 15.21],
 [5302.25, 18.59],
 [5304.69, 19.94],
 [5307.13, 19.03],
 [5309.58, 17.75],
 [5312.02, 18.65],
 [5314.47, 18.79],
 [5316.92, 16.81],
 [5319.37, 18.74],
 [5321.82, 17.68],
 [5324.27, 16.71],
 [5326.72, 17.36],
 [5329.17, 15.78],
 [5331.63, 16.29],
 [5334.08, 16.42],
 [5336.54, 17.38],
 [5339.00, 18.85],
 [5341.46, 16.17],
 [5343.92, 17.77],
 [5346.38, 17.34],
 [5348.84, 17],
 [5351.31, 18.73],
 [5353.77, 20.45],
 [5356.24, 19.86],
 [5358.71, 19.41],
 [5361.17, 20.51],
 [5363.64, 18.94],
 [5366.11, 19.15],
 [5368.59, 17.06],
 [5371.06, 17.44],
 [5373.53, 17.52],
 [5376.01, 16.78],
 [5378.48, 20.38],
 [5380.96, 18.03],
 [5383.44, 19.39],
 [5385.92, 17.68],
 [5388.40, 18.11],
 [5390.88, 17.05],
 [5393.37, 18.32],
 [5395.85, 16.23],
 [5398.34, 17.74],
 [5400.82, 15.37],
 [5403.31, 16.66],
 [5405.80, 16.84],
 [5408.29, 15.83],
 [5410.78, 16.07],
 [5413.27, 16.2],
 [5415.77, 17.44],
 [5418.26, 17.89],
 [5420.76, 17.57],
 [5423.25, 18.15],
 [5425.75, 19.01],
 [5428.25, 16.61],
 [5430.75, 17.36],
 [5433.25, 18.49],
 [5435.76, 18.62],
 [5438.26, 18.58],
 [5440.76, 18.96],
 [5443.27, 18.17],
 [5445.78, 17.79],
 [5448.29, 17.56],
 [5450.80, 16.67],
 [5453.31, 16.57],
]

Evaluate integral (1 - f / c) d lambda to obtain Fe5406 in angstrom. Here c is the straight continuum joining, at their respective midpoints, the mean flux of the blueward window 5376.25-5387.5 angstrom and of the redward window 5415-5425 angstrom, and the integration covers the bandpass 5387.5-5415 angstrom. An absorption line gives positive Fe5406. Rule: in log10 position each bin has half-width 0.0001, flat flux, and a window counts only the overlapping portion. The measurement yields 2.3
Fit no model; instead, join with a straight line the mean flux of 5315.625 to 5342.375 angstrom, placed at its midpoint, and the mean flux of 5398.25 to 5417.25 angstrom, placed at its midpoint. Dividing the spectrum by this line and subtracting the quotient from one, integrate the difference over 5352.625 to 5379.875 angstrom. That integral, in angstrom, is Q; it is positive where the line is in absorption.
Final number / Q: -3.3 angstrom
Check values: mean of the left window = 17.1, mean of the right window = 16.5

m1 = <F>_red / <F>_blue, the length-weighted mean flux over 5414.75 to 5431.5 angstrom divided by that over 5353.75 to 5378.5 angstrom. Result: 0.9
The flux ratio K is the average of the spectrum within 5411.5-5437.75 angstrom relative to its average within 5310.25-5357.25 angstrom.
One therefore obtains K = 1.00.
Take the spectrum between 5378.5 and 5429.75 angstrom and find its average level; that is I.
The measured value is 17.4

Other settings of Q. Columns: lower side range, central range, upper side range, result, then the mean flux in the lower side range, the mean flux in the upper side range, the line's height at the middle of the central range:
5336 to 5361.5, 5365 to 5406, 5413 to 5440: 1.23 angstrom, 18.5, 17.9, 18.2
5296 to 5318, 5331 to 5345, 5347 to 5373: 1.05 angstrom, 18.3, 18.8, 18.6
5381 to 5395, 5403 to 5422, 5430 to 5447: 1.42 angstrom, 18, 18.3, 18.2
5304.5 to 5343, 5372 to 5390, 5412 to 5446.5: -0.47 angstrom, 17.6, 17.9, 17.8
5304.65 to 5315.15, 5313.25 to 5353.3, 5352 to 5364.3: 3.81 angstrom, 18.7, 19.8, 19.3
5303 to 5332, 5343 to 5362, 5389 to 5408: -1.57 angstrom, 17.9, 16.9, 17.4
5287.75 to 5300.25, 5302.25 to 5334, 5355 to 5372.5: 0.68 angstrom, 17.8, 18.9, 18.2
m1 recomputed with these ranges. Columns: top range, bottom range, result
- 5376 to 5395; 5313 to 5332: 1.05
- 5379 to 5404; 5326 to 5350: 1.03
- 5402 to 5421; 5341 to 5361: 0.90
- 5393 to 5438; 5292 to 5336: 0.97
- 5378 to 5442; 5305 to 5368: 0.97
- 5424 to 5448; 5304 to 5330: 1.01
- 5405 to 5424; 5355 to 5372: 0.90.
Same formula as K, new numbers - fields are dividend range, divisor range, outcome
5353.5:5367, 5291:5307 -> 1.08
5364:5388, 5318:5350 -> 1.06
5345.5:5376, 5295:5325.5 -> 1.02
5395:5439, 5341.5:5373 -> 0.93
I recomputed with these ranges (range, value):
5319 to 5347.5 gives 17.2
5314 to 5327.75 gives 17.6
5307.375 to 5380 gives 18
